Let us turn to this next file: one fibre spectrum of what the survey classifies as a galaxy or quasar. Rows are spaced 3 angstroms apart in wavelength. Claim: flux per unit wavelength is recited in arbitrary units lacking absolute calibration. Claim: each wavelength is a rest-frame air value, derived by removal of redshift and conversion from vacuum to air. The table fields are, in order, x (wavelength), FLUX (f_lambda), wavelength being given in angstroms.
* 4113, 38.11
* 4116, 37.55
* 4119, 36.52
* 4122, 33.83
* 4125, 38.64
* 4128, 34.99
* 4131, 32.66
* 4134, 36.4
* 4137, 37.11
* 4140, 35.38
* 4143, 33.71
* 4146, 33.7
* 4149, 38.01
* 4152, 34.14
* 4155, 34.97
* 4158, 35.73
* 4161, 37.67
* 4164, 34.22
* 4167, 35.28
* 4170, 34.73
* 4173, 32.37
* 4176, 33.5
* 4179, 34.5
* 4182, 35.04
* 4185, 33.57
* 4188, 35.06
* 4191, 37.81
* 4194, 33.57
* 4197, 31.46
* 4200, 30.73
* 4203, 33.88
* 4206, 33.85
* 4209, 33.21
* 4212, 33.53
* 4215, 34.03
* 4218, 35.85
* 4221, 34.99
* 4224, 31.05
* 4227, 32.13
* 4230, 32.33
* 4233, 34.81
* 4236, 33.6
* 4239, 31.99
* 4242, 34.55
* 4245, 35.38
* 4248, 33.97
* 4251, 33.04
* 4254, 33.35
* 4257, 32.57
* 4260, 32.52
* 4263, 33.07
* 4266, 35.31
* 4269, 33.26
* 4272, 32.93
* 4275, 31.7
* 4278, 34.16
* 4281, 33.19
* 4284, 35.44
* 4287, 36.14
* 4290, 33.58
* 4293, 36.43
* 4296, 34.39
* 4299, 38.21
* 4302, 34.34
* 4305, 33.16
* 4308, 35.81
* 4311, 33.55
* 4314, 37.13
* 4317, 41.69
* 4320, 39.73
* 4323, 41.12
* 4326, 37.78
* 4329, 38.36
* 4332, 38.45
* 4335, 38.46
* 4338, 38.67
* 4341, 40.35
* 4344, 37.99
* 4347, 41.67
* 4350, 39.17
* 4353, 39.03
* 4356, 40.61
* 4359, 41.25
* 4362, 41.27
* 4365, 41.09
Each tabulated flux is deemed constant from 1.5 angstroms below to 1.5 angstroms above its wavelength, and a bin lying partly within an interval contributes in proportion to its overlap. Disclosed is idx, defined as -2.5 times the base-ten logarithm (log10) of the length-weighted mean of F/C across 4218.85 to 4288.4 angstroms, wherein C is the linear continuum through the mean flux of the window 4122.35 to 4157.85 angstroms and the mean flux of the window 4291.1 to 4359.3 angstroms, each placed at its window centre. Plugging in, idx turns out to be 0.11 mag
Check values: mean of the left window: 35.4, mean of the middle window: 33.6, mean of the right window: 38.1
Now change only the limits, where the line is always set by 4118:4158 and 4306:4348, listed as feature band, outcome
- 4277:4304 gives 0.085 mag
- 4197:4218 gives 0.102 mag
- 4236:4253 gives 0.104 mag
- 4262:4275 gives 0.126 mag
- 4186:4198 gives 0.053 mag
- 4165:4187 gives 0.057 mag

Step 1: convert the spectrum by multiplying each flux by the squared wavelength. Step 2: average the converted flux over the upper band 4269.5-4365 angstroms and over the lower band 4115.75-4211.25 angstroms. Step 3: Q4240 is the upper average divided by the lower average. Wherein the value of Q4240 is 1.2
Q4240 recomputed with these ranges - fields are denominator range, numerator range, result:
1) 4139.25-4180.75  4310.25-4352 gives 1.21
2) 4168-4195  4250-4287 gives 1.01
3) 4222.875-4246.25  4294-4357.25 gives 1.19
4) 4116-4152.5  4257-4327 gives 1.07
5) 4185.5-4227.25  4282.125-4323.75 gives 1.13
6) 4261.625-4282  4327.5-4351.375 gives 1.21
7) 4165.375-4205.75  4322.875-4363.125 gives 1.25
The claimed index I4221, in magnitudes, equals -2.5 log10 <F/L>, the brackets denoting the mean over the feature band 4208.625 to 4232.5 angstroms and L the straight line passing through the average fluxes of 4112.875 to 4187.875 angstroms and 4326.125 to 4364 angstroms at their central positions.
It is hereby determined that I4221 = 0.103 mag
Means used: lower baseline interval 35.2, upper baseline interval 39.6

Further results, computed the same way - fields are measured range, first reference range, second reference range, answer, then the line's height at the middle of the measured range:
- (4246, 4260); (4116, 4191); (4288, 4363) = 0.11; 36.8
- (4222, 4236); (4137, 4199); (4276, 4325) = 0.08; 35.4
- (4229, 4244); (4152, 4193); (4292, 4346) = 0.08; 36.1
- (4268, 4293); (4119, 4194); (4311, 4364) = 0.12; 38.1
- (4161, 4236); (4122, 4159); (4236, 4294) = 0.02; 34.6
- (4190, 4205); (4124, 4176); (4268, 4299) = 0.05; 34.9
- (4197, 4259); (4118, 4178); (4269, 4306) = 0.04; 34.7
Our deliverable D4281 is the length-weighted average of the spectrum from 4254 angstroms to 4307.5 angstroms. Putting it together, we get 34.2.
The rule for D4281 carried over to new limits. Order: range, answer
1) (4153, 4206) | 34.3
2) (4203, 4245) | 33.6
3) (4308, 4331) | 38.3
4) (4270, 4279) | 32.9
